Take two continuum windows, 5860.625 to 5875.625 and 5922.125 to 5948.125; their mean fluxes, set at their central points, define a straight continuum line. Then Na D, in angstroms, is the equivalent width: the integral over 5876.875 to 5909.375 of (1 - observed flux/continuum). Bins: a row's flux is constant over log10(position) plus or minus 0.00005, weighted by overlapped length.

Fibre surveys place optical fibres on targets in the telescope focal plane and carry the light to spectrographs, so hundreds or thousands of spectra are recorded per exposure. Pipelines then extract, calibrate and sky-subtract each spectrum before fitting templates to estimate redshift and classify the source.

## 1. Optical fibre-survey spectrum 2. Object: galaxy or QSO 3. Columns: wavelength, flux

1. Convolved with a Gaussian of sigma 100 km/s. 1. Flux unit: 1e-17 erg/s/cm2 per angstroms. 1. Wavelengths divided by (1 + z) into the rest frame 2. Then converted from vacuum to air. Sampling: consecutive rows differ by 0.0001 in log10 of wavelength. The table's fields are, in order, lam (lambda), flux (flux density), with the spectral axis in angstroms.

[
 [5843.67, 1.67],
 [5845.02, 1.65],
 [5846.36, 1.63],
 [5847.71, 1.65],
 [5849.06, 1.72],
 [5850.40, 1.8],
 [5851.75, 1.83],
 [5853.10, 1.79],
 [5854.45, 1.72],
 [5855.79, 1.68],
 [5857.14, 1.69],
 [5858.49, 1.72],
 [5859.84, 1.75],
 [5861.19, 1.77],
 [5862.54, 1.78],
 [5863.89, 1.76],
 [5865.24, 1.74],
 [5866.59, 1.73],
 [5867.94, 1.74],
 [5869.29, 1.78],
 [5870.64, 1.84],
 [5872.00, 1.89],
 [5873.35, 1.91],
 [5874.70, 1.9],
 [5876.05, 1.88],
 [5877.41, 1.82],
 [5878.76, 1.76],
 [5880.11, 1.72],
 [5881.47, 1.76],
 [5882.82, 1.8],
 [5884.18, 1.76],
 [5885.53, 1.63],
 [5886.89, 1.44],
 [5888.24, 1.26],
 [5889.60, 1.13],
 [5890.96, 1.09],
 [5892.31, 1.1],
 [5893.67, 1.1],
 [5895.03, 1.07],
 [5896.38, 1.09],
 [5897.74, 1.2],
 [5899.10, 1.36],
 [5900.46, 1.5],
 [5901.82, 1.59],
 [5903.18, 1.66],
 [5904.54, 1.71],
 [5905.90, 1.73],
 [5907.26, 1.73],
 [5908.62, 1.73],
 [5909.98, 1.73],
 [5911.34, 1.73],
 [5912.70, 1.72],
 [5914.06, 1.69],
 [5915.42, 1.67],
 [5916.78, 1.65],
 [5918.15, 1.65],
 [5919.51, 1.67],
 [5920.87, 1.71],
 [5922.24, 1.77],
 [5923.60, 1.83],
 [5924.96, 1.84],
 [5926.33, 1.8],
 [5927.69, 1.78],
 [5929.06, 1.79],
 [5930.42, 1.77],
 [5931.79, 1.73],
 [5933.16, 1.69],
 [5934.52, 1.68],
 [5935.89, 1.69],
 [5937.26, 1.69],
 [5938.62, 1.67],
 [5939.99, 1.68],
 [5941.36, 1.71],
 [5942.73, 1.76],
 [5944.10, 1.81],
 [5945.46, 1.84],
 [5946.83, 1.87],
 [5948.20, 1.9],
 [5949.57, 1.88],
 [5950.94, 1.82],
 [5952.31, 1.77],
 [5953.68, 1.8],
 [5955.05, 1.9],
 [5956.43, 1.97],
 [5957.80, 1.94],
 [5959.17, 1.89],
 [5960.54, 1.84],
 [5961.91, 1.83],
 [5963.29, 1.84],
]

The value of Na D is 5.5 angstroms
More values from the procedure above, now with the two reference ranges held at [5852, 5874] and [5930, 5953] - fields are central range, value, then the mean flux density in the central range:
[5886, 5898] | 4.0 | 1.17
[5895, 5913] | 2.2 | 1.55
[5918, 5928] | 0.0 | 1.76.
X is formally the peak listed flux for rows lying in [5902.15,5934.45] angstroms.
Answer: 1.84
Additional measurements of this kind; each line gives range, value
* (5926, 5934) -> 1.8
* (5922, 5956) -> 1.9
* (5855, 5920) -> 1.91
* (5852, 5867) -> 1.79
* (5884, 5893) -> 1.76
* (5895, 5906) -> 1.73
